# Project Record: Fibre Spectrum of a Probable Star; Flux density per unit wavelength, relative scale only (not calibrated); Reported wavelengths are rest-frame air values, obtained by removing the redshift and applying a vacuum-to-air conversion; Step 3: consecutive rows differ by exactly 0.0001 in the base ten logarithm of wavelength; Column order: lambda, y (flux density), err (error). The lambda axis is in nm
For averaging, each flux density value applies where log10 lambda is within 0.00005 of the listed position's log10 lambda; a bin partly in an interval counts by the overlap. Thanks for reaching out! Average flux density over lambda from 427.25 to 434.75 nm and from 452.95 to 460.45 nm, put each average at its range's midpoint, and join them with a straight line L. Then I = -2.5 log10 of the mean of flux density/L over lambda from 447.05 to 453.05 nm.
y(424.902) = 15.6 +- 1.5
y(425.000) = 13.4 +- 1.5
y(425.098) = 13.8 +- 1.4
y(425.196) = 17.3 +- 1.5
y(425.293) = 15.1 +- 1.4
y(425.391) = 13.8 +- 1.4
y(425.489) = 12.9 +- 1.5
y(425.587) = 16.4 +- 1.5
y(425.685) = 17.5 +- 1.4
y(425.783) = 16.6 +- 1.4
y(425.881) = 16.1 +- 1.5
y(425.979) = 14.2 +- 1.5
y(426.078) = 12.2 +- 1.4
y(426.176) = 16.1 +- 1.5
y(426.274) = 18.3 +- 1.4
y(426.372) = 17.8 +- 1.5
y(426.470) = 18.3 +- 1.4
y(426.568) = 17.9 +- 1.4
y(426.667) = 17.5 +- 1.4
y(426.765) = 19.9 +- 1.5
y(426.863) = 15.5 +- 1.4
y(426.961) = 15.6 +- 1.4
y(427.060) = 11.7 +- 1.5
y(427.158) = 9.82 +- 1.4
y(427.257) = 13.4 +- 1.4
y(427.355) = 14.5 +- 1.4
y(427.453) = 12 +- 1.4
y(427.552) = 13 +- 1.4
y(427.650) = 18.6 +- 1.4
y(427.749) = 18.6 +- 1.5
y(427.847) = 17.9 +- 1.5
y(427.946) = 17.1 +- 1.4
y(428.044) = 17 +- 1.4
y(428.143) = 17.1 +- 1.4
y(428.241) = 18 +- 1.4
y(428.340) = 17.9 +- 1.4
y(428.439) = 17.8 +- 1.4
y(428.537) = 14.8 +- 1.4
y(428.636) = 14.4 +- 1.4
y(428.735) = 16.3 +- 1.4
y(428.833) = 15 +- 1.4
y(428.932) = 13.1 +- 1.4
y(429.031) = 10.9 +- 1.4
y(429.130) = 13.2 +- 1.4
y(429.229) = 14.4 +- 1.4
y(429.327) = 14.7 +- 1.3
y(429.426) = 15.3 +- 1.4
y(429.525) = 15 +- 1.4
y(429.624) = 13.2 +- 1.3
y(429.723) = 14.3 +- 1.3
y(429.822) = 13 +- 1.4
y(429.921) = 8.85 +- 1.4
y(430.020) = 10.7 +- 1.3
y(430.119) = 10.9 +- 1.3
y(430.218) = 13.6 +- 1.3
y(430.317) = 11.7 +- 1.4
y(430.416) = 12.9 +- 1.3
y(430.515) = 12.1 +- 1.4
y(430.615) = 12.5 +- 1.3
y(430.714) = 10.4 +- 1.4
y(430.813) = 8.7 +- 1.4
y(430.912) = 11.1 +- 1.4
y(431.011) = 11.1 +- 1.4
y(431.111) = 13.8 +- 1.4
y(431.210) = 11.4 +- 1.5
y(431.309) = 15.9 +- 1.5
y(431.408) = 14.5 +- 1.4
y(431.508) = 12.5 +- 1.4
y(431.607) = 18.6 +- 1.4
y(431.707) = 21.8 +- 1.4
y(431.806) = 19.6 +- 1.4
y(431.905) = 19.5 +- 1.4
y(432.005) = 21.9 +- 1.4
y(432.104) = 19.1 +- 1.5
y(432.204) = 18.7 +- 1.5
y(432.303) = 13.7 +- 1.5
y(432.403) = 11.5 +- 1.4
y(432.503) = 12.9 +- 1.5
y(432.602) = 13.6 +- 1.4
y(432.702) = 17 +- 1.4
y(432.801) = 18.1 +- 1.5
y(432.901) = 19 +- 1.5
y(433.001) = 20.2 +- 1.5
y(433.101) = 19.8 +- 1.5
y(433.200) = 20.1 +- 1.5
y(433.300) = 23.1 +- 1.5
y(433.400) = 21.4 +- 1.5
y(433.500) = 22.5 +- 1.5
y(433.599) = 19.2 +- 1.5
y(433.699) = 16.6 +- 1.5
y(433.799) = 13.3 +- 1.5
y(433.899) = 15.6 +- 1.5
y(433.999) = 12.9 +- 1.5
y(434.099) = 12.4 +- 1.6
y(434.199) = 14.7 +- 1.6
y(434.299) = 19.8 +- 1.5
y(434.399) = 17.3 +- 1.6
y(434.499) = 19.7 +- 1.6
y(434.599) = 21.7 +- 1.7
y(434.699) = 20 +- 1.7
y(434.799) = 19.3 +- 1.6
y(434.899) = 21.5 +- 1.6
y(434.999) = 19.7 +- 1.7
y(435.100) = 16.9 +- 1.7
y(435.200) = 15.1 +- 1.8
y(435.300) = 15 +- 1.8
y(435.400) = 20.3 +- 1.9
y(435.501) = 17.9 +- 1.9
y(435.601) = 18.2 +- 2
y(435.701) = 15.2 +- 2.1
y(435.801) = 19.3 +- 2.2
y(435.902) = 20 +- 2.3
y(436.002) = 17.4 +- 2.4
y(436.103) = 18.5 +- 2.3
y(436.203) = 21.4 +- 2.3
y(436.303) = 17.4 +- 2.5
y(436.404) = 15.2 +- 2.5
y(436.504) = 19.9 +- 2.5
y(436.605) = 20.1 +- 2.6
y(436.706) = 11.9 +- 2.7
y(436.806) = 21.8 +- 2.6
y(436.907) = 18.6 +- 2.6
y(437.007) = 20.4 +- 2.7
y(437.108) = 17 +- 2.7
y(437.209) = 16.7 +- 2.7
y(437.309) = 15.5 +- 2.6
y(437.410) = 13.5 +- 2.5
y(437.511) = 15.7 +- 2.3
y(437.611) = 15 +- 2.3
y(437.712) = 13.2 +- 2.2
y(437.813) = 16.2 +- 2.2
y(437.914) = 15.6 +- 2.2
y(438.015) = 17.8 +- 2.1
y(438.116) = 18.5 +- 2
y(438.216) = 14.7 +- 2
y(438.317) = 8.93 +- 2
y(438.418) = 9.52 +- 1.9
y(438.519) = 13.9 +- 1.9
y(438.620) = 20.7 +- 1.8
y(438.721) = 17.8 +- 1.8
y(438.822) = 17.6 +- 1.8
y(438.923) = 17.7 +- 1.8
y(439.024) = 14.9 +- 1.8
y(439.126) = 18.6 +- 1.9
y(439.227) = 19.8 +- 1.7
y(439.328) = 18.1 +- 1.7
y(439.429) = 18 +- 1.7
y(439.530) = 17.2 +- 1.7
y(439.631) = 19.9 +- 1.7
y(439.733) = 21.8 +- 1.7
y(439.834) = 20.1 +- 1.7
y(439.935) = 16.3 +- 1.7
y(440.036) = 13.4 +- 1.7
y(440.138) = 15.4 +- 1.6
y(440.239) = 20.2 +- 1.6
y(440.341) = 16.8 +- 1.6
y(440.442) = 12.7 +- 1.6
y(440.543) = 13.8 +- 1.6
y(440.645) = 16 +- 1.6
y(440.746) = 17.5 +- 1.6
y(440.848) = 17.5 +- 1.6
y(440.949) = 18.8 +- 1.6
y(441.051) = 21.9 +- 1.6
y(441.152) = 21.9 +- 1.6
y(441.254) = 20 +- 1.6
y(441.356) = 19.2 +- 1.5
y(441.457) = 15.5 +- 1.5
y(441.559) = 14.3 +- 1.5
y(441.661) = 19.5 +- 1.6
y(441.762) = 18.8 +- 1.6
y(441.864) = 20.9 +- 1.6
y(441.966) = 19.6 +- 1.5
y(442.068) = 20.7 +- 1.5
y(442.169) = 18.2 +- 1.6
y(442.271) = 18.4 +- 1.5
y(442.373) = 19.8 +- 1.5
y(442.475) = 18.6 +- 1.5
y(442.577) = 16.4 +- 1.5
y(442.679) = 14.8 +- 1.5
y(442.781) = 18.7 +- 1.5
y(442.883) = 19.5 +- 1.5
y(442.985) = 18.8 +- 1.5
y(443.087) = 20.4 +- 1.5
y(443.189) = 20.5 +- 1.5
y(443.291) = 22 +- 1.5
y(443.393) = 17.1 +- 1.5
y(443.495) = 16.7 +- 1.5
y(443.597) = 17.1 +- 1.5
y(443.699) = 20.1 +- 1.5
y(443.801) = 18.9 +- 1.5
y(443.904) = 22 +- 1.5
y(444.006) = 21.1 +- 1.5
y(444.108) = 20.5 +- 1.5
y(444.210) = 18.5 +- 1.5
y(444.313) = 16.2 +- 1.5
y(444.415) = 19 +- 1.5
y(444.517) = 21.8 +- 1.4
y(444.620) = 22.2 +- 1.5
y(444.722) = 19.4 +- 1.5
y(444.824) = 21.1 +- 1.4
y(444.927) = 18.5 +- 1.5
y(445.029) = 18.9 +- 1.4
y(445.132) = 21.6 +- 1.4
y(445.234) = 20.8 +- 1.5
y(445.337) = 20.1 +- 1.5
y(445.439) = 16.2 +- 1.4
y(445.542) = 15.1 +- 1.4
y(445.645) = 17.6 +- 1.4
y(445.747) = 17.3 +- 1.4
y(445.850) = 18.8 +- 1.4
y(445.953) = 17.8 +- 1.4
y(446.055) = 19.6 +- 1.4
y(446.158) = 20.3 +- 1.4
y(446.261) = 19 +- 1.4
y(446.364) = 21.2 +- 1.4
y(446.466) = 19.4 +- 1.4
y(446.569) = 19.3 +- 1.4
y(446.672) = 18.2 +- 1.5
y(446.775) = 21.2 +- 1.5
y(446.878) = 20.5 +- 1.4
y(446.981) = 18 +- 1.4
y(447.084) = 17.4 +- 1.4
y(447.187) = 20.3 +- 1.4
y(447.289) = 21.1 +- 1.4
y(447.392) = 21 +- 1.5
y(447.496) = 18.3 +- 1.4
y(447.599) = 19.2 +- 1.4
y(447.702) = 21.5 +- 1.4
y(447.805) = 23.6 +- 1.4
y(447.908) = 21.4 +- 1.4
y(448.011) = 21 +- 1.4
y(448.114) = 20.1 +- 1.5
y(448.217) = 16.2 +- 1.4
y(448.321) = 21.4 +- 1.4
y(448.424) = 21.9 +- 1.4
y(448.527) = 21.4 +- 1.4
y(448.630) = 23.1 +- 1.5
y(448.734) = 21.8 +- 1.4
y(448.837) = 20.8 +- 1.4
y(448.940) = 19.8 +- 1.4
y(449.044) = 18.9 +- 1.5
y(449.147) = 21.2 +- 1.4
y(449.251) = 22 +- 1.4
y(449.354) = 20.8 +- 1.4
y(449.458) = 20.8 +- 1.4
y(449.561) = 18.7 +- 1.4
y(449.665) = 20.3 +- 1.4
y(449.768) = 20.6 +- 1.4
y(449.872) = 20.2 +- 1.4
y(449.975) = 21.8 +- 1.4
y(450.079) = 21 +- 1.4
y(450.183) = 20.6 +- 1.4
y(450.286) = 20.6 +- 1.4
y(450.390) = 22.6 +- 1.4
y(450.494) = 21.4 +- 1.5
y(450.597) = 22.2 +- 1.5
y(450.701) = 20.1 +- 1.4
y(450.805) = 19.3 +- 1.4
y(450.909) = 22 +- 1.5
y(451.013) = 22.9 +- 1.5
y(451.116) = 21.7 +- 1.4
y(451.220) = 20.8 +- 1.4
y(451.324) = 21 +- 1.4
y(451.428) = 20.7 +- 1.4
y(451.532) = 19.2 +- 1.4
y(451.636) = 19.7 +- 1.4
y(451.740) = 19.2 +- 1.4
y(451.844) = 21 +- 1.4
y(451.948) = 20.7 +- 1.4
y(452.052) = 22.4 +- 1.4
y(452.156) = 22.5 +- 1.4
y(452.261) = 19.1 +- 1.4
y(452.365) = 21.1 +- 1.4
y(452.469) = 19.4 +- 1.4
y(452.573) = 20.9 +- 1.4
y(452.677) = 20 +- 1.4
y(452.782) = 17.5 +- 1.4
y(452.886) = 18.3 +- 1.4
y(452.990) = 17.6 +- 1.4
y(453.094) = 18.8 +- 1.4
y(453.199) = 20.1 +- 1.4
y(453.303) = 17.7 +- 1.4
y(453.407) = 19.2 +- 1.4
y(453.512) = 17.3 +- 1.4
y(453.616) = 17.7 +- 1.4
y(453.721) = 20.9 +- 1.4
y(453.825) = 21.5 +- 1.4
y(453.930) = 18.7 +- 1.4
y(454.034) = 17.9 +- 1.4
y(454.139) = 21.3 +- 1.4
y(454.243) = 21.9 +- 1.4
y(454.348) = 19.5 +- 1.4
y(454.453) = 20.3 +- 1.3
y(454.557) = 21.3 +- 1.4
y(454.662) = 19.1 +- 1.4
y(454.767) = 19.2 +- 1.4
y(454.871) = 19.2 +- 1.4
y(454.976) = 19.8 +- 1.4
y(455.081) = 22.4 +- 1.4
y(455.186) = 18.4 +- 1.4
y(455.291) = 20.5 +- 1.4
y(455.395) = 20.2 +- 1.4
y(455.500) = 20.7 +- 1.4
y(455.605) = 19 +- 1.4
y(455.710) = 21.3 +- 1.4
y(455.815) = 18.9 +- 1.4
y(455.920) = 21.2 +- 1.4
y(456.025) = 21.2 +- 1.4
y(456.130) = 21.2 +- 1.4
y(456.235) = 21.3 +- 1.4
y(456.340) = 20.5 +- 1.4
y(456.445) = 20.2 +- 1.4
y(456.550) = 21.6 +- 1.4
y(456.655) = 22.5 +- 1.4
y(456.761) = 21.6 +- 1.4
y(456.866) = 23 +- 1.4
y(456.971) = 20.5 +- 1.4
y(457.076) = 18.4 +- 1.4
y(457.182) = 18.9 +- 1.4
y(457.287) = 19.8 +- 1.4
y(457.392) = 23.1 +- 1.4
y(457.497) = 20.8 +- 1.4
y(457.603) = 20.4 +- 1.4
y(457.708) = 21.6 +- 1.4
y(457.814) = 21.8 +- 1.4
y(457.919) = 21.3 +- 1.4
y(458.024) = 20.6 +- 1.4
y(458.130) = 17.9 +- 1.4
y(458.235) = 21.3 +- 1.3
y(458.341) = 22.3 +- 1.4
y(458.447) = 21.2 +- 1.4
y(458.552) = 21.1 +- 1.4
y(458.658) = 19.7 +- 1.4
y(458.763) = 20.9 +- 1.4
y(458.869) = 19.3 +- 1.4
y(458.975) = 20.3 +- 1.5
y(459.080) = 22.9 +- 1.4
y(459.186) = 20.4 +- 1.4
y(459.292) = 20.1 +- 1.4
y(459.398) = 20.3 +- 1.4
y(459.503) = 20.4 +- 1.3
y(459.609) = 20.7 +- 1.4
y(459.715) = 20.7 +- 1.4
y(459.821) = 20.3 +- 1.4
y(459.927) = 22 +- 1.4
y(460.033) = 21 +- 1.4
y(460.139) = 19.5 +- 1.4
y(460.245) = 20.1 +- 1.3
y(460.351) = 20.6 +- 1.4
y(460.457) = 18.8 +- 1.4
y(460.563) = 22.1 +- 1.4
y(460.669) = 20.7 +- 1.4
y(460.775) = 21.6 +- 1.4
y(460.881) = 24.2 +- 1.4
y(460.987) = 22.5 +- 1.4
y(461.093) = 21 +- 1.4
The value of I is -0.08 mag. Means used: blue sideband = 15.7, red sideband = 20.3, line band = 20.6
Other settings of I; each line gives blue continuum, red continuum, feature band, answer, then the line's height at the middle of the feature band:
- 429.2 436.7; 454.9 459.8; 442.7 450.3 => -0.06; 18.8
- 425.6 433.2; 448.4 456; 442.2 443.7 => -0.02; 18.2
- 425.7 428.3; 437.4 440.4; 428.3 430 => 0.14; 16.1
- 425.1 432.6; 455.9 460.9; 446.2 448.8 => -0.09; 18.7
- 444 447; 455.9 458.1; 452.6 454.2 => 0.08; 20.5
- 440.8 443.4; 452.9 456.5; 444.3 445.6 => -0.01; 19.2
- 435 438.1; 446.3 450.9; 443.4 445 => -0.01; 19.3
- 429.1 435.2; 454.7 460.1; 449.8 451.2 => -0.10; 19.4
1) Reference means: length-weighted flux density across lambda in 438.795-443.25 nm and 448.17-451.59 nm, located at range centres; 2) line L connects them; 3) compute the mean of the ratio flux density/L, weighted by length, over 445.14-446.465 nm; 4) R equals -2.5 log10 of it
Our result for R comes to 0.05 mag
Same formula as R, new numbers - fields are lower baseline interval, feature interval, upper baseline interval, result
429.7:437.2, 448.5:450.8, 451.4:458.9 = -0.09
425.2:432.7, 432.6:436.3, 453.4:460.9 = -0.14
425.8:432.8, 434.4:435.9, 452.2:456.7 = -0.16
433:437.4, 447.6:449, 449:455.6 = -0.07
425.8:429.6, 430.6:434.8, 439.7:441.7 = -0.02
